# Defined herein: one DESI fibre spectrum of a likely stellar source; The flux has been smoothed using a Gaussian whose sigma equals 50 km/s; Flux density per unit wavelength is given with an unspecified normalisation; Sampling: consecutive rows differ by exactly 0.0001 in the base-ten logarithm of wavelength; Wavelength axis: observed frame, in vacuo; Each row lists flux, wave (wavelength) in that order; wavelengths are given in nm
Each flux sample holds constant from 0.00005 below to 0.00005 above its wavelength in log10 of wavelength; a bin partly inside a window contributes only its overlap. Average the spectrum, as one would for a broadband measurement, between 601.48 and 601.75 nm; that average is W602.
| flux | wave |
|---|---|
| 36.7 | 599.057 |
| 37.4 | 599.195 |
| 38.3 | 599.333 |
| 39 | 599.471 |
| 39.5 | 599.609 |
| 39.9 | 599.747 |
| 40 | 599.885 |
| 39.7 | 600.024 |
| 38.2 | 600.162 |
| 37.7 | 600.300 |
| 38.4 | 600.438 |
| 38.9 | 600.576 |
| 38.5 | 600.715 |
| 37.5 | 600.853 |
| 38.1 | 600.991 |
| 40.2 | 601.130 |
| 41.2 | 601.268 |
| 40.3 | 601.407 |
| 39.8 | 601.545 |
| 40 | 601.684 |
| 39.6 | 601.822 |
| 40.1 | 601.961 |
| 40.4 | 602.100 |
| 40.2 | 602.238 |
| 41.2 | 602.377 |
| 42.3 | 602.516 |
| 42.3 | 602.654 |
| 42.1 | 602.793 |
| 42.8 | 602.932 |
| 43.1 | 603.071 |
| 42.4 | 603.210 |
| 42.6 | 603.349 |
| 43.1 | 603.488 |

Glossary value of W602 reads 39.8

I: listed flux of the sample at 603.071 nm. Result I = 43.1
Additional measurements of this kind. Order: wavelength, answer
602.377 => 41.2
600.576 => 38.9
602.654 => 42.3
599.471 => 39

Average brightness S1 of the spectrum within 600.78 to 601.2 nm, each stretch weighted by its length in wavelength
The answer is 38.7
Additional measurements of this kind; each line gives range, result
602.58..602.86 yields 42.3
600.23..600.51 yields 38.2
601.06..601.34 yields 40.6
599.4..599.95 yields 39.6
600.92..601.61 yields 39.9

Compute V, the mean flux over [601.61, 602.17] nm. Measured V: 40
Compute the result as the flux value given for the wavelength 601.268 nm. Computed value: 41.2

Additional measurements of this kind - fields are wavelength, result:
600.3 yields 37.7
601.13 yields 40.2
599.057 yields 36.7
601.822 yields 39.6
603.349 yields 42.6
